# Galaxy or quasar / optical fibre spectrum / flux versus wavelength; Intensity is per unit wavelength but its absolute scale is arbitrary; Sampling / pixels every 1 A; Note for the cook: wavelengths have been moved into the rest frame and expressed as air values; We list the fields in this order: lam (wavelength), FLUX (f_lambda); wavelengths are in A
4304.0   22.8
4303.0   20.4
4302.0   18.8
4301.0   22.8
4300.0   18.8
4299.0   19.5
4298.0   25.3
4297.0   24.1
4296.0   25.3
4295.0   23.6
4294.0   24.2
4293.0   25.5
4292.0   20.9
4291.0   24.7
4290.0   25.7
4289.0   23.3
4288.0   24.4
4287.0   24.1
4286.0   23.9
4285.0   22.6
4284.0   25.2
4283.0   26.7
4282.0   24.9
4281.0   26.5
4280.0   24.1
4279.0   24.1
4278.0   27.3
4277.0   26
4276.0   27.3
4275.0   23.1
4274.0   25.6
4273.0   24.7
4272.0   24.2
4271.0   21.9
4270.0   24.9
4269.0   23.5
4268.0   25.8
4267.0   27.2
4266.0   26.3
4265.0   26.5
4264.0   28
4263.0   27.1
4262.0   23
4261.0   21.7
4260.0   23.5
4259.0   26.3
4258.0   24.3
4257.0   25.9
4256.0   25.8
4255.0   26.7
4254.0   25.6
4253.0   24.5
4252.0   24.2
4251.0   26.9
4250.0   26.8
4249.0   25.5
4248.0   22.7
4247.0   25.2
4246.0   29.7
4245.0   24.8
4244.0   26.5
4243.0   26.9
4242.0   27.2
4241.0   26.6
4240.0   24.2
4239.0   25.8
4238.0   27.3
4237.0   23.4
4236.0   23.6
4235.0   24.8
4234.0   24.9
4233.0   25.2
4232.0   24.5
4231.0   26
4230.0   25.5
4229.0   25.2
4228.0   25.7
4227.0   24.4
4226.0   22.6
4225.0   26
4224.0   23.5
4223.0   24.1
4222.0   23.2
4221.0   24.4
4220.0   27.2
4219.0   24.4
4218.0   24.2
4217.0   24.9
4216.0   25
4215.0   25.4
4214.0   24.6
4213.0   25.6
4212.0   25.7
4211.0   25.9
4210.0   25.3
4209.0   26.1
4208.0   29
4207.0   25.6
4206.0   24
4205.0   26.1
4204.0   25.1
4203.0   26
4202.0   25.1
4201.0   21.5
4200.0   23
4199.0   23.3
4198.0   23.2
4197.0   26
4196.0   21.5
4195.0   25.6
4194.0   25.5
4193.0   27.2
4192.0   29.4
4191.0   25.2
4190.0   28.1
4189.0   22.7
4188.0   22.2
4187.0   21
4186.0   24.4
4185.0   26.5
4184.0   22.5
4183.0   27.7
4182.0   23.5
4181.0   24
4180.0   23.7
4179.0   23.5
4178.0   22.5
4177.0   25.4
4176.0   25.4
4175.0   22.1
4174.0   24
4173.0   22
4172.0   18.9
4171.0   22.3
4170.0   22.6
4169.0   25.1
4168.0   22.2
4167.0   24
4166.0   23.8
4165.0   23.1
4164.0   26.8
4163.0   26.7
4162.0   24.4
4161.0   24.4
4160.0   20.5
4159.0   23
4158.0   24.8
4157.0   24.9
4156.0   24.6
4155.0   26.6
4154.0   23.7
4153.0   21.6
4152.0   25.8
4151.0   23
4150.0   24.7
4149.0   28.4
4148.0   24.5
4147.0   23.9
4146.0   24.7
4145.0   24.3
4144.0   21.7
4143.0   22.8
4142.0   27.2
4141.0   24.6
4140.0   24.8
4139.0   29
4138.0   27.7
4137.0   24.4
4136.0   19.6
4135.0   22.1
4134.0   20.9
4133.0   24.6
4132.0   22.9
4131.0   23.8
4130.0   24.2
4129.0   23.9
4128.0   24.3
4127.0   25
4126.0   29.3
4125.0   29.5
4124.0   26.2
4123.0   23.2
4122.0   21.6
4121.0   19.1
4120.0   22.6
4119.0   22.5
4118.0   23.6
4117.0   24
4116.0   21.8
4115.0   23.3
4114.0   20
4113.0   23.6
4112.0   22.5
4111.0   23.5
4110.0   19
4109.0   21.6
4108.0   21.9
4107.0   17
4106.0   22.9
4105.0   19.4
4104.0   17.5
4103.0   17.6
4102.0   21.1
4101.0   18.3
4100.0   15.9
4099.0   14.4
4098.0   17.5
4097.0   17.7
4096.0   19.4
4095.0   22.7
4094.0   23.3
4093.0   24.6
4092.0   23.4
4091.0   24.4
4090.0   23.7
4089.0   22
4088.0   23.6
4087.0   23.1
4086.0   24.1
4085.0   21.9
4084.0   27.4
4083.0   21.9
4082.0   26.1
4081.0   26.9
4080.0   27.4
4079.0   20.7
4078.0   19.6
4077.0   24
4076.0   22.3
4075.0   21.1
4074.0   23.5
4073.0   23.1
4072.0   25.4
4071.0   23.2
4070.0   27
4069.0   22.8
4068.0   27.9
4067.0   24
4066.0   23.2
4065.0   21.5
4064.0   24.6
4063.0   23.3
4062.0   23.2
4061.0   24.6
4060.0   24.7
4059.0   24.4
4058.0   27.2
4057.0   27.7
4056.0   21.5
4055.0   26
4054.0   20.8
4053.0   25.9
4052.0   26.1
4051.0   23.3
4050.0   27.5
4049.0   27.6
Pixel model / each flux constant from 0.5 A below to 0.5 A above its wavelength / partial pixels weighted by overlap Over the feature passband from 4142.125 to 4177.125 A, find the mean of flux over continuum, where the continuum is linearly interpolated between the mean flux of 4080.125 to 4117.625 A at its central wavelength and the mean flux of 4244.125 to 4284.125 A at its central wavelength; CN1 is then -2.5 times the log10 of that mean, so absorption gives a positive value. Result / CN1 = -0.04 mag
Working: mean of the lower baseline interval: 21.7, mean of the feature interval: 23.9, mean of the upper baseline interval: 25.4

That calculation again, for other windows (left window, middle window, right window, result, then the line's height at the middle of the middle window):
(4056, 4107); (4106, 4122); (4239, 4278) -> 0.07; 23.2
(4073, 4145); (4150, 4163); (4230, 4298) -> -0.03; 23.4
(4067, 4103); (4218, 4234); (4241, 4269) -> 0.02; 25.2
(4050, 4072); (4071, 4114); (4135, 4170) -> 0.12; 24.5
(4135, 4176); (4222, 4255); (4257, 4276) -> -0.02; 24.7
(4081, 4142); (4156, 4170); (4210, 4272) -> -0.02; 23.6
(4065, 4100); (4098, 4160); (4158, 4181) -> 0.01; 23.2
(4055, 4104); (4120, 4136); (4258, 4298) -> -0.02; 23.3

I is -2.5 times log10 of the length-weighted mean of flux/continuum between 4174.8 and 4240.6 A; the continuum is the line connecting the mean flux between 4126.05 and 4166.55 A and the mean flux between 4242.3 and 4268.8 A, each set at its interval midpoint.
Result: 0.01 mag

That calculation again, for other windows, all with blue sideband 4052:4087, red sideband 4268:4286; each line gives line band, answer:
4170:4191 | 0.04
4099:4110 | 0.26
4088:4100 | 0.15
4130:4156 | 0.00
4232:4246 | -0.04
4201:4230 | -0.02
